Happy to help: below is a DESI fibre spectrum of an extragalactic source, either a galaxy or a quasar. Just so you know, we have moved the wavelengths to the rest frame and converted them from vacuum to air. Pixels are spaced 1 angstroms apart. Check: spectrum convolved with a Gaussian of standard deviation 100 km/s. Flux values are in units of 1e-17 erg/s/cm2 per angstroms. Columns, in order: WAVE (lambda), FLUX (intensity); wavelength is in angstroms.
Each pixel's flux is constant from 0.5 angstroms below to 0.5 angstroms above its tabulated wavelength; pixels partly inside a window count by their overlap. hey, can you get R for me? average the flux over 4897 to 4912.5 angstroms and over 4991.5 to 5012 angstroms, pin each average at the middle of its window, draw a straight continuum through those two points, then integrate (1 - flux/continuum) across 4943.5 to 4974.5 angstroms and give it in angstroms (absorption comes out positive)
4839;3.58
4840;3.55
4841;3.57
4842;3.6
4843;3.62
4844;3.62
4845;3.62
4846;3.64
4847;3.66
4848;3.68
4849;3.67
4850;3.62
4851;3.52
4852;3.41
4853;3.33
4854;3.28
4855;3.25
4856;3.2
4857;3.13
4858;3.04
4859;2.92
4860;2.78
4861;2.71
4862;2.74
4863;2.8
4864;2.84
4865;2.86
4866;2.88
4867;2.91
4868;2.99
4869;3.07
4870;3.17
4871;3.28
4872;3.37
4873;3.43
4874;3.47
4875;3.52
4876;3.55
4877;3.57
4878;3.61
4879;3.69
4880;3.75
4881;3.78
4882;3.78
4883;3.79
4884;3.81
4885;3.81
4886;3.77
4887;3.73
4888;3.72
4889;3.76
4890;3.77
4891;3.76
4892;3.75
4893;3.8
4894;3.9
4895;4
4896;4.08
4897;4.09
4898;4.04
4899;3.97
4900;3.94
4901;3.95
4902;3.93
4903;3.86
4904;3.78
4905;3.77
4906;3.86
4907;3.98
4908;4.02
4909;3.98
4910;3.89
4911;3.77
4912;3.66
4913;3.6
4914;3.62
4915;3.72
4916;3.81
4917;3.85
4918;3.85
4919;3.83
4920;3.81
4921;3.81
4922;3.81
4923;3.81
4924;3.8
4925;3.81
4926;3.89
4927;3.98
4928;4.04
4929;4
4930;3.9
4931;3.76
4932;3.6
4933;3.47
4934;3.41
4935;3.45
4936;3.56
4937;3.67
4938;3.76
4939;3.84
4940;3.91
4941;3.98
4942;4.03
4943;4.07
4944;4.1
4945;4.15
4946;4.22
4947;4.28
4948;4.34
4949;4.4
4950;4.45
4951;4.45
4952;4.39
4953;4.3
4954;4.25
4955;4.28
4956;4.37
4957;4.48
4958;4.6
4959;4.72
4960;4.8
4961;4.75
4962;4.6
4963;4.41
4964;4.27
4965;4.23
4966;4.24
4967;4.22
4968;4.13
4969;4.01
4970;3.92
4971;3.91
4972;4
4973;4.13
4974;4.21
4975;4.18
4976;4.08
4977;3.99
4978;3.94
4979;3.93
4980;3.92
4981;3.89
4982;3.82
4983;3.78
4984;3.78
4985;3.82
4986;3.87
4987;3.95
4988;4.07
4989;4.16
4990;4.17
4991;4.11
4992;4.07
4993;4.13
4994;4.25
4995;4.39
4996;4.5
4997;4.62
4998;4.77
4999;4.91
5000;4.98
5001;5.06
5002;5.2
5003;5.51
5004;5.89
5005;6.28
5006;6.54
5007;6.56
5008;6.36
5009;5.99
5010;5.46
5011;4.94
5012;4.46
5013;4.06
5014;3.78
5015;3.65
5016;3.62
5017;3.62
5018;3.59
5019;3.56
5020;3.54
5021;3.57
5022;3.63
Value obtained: 2.1 angstroms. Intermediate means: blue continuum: 3.9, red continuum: 5.2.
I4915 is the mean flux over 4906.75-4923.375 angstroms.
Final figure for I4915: 3.81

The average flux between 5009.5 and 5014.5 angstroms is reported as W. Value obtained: 4.54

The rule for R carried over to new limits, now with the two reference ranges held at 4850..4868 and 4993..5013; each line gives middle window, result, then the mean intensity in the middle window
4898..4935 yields 0.9 angstroms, 3.82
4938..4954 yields 0.7 angstroms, 4.18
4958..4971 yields 0.8 angstroms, 4.35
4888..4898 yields -0.9 angstroms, 3.88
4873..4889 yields -1.4 angstroms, 3.68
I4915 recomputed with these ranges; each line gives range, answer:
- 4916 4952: 3.92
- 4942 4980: 4.26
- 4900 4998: 4.03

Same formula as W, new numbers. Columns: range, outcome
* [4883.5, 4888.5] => 3.77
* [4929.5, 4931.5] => 3.83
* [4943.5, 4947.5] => 4.19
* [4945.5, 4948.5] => 4.28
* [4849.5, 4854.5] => 3.43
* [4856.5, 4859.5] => 3.03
